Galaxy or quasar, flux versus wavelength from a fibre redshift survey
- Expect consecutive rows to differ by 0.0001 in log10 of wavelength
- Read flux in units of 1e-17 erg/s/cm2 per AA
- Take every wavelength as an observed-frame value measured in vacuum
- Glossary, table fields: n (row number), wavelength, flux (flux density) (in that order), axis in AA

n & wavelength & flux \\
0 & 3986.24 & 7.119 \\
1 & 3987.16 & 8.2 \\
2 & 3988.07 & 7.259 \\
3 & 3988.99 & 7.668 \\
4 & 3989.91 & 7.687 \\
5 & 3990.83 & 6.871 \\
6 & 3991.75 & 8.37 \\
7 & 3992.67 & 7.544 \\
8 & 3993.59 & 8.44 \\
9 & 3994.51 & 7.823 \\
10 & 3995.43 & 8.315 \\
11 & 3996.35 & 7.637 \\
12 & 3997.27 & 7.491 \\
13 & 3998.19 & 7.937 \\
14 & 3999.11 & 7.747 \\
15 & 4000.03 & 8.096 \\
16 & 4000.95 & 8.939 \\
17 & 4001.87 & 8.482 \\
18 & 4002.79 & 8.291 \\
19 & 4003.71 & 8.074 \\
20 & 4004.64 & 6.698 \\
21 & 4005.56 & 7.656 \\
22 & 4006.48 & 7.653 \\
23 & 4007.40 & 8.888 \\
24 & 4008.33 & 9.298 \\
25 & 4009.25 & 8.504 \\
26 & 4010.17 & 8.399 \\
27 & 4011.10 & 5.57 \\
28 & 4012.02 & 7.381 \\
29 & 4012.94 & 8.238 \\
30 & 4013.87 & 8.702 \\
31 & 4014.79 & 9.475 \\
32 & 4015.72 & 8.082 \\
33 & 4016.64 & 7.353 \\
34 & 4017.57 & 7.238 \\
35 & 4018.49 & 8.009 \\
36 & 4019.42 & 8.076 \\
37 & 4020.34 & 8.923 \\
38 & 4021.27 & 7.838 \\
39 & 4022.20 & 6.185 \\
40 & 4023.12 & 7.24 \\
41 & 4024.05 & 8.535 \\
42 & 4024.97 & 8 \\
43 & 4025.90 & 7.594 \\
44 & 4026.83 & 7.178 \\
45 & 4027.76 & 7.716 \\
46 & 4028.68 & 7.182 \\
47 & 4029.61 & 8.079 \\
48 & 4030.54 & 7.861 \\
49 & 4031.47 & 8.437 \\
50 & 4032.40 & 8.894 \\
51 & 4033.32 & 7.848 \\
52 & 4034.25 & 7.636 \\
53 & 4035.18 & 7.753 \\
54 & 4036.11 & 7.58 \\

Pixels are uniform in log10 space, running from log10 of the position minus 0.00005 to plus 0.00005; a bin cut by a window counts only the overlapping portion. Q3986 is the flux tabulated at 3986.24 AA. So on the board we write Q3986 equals 7.119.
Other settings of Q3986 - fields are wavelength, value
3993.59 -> 8.44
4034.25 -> 7.636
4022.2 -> 6.185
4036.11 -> 7.58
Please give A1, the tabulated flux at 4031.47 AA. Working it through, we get 8.437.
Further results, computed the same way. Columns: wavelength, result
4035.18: 7.753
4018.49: 8.009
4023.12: 7.24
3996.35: 7.637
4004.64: 6.698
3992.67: 7.544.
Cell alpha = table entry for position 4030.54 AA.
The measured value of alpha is 7.861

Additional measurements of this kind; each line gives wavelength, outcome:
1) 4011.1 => 5.57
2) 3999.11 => 7.747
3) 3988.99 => 7.668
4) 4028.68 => 7.182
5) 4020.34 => 8.923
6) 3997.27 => 7.491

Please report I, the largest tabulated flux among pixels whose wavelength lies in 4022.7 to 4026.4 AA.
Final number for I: 8.535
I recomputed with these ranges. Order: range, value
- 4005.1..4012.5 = 9.298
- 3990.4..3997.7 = 8.44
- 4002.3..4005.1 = 8.291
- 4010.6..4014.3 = 8.702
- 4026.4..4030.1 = 8.079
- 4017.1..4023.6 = 8.923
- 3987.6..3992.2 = 8.37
